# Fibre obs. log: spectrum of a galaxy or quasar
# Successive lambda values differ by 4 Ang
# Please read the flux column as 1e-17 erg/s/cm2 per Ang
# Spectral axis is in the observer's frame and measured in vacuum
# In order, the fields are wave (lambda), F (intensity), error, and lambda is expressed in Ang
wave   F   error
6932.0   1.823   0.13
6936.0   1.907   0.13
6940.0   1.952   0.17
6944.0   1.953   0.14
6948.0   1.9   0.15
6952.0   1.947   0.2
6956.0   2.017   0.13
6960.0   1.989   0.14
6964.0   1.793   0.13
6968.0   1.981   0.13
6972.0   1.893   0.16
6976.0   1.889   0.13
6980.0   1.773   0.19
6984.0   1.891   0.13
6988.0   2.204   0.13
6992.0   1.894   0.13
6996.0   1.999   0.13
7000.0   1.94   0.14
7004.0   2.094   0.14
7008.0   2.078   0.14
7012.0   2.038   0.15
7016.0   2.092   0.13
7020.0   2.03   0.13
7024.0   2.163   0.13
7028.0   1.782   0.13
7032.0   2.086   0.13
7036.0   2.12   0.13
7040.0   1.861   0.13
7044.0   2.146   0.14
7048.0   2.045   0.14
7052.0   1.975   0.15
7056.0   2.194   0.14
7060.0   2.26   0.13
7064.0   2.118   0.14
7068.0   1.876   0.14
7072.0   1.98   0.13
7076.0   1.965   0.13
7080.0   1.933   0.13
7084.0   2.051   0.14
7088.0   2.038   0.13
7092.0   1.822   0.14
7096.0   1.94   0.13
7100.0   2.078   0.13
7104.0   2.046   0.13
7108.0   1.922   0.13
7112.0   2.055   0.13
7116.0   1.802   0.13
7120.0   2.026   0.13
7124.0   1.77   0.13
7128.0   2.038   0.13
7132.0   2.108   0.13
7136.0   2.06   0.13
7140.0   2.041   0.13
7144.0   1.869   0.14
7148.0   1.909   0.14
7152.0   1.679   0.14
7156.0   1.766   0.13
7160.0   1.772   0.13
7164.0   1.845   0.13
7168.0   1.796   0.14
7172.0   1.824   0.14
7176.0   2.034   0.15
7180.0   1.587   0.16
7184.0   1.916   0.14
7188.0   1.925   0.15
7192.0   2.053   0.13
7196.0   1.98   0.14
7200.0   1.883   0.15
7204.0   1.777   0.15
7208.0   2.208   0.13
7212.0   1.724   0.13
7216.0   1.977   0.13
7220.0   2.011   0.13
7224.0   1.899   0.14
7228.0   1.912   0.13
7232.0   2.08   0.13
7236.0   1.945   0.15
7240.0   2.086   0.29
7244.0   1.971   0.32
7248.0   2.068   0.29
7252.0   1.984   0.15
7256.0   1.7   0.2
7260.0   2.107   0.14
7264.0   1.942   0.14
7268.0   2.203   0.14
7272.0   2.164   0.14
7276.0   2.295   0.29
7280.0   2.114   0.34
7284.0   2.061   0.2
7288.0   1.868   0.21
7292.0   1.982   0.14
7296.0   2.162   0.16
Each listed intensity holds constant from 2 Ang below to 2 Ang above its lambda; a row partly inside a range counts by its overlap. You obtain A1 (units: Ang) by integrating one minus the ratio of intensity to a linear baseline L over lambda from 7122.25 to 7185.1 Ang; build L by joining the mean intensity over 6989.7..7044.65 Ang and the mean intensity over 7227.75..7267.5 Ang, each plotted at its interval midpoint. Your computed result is 4.0 Ang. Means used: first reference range 2.02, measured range 1.88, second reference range 1.99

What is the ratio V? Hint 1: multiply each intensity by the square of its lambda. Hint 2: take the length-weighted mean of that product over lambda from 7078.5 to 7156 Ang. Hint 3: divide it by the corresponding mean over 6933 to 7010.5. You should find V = 1.0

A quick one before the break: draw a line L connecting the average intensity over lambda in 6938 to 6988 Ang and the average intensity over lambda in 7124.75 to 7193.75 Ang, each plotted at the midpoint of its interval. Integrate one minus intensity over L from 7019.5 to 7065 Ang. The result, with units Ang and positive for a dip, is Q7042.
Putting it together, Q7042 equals -3.6 Ang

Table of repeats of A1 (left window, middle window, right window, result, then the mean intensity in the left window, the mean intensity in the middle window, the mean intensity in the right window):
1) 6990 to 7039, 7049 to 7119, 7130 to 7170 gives -1.86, 2.02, 2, 1.88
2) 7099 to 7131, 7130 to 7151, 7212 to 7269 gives -0.13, 1.97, 1.98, 1.98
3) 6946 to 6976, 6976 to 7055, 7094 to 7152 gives -2.81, 1.93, 2.01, 1.97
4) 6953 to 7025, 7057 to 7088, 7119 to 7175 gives -1.54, 1.98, 2.03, 1.89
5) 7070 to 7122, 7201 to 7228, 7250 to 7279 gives 1.38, 1.97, 1.93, 2.06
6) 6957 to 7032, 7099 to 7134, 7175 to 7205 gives -1.00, 1.98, 1.98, 1.89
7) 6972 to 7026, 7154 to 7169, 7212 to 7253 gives 1.45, 2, 1.79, 1.98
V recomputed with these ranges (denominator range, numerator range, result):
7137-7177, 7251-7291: 1.14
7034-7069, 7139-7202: 0.93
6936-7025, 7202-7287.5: 1.10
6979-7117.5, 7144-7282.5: 1.01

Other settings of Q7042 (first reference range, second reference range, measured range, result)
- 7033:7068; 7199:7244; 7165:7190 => 1.77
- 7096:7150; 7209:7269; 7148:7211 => 3.41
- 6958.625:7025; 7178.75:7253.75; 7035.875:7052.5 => -0.42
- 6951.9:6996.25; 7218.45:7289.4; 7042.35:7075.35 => -1.78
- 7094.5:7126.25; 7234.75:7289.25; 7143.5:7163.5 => 1.84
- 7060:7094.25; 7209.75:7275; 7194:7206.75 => 0.59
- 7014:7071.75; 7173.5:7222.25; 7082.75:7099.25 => 0.36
